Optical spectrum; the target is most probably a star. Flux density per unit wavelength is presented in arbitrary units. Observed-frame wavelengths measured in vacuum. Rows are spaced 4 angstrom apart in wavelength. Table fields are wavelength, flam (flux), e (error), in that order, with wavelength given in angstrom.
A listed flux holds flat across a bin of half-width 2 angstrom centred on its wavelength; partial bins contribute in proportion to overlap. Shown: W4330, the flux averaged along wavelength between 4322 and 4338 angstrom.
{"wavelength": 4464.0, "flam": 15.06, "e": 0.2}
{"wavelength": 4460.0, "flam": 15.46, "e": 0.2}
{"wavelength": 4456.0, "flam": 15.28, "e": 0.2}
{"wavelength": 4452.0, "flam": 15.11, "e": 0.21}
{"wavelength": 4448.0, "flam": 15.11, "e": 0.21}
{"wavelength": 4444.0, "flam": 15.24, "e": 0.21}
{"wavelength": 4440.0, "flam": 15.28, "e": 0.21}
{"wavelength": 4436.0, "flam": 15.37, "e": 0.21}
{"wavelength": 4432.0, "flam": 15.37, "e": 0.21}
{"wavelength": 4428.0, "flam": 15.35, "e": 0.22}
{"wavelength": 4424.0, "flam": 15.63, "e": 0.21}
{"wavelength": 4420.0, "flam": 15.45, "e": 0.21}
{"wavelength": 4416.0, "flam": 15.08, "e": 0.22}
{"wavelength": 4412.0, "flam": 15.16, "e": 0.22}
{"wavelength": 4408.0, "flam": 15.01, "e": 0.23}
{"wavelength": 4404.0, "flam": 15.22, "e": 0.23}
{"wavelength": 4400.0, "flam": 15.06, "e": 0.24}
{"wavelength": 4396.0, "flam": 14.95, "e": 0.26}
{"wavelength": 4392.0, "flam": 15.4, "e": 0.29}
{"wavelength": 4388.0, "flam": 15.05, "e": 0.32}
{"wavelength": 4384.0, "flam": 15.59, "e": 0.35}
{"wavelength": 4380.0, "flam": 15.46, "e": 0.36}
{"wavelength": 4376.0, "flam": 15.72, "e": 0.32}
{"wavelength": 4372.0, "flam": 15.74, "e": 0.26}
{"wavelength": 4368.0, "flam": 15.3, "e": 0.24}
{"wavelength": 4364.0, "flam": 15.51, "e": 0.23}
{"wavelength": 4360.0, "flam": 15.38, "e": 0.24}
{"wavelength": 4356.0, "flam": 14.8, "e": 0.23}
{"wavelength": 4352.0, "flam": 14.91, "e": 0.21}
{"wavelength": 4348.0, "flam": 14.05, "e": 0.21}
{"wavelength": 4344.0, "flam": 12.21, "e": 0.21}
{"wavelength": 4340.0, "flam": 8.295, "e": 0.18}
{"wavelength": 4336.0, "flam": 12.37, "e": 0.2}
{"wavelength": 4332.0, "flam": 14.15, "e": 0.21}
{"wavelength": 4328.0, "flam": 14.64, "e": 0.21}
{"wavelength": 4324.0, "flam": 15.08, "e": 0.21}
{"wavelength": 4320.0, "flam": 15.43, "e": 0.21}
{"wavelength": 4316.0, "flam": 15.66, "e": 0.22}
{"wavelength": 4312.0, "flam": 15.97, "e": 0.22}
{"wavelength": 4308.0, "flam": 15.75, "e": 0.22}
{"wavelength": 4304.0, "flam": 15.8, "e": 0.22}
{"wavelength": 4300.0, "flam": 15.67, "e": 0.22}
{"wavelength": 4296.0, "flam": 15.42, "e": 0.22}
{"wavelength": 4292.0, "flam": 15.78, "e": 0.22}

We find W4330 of 14.1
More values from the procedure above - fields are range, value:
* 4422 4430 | 15.5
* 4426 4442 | 15.3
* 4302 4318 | 15.8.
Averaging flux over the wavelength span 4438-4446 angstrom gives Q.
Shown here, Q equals 15.3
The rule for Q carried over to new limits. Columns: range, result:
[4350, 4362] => 15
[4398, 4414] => 15.1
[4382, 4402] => 15.2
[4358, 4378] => 15.5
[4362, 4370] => 15.4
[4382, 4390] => 15.3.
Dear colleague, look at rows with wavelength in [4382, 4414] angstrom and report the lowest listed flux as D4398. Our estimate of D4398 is 14.95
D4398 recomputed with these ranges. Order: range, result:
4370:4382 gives 15.46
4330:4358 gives 8.295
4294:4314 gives 15.42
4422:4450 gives 15.11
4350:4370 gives 14.8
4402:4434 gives 15.01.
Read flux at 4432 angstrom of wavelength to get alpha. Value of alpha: 15.37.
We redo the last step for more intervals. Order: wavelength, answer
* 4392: 15.4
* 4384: 15.59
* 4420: 15.45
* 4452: 15.11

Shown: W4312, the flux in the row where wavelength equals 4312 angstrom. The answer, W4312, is 15.97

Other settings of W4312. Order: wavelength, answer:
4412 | 15.16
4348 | 14.05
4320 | 15.43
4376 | 15.72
